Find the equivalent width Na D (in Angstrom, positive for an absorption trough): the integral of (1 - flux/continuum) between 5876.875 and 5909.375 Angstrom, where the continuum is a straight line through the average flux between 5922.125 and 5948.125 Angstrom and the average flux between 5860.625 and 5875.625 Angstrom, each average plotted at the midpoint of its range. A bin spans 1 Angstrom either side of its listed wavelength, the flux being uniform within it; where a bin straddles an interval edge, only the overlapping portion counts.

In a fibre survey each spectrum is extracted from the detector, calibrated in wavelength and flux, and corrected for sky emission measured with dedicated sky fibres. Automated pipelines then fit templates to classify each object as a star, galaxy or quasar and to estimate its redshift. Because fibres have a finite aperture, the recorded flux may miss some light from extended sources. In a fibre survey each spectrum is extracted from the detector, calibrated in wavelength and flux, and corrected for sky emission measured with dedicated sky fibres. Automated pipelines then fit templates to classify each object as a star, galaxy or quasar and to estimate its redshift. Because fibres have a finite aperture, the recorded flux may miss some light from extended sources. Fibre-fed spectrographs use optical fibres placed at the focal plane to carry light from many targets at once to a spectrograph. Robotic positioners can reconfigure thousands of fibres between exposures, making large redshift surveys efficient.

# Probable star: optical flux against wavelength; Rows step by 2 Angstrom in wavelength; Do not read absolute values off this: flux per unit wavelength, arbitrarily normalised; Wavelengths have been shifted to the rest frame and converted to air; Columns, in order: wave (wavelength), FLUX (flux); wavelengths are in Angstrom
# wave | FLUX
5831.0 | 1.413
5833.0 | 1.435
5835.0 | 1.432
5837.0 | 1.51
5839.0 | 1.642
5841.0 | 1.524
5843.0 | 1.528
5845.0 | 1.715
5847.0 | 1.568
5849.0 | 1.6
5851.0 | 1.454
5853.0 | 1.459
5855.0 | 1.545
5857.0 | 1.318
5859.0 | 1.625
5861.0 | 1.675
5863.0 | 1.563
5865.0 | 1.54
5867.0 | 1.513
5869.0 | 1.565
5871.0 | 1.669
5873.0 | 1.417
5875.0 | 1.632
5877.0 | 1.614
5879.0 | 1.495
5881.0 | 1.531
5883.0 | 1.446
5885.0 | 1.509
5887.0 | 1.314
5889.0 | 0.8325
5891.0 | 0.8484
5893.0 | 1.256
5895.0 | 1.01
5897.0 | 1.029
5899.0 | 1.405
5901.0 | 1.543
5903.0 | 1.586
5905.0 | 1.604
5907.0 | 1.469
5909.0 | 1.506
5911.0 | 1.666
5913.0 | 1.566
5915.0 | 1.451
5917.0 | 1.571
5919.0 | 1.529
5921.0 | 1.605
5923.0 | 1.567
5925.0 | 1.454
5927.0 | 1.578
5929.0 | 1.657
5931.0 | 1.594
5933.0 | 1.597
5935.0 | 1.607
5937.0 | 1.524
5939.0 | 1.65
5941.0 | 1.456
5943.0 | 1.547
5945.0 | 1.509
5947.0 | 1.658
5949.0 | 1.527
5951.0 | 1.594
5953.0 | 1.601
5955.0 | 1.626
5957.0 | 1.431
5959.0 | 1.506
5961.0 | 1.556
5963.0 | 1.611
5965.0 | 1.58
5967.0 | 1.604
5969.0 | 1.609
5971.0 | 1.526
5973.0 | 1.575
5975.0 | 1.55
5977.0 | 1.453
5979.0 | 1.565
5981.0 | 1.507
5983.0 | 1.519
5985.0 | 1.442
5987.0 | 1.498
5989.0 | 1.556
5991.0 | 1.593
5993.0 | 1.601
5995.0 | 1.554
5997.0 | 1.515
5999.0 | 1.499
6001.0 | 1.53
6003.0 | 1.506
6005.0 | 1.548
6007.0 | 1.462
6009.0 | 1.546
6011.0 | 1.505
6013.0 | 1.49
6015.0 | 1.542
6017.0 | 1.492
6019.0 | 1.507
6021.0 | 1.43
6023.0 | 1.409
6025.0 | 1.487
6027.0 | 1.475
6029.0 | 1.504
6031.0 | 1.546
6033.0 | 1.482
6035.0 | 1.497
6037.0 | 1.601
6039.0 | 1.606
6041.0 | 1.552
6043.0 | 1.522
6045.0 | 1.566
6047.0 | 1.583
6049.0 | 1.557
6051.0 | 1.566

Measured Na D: 4.6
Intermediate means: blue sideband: 1.57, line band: 1.34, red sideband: 1.57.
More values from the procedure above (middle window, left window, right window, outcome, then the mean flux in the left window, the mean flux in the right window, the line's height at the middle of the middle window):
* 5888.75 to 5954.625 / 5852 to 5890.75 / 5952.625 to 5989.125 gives 1.2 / 1.48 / 1.54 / 1.51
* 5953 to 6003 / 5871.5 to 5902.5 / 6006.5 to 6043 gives -3.2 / 1.34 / 1.51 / 1.45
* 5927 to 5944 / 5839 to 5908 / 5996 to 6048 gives -1.1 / 1.46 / 1.52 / 1.48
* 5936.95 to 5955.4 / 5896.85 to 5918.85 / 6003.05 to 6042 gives -0.7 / 1.51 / 1.51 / 1.51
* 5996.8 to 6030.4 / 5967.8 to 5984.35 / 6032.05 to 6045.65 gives 1.0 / 1.54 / 1.55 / 1.54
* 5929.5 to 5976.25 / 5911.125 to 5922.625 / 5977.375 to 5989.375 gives -1.1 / 1.55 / 1.51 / 1.53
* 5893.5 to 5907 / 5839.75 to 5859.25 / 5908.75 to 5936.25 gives 1.7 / 1.53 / 1.57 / 1.56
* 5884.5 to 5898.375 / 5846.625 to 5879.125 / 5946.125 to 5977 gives 4.0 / 1.55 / 1.57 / 1.55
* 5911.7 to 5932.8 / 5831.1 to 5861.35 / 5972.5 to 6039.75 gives -0.5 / 1.53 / 1.52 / 1.52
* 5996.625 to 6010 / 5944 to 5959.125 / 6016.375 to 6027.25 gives -0.2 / 1.56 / 1.47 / 1.49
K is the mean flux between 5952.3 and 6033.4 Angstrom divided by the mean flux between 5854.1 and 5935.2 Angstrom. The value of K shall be 1.03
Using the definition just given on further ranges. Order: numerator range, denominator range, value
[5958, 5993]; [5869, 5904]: 1.13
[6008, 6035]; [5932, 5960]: 0.96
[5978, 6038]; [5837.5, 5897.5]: 1.04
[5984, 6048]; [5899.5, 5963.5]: 0.97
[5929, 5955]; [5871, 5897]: 1.19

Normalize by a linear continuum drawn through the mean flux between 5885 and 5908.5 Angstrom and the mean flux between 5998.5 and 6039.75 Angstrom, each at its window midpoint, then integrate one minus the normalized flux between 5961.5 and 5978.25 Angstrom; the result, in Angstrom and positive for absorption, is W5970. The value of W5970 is -1.75 Angstrom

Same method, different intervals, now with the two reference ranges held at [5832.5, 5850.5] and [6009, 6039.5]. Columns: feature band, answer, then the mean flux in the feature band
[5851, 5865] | 0.19 Angstrom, 1.53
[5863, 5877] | -0.15 Angstrom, 1.56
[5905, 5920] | -0.08 Angstrom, 1.54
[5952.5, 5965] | -0.28 Angstrom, 1.56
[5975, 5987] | 0.11 Angstrom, 1.5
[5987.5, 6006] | -0.39 Angstrom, 1.54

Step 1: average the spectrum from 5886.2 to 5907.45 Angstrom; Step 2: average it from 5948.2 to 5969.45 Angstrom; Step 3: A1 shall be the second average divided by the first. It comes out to 1.25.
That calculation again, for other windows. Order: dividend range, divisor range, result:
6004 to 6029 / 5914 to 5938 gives 0.96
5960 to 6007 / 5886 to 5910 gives 1.20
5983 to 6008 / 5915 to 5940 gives 0.97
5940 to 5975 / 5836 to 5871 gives 1.00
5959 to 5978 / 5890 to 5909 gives 1.19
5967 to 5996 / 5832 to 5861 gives 1.01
